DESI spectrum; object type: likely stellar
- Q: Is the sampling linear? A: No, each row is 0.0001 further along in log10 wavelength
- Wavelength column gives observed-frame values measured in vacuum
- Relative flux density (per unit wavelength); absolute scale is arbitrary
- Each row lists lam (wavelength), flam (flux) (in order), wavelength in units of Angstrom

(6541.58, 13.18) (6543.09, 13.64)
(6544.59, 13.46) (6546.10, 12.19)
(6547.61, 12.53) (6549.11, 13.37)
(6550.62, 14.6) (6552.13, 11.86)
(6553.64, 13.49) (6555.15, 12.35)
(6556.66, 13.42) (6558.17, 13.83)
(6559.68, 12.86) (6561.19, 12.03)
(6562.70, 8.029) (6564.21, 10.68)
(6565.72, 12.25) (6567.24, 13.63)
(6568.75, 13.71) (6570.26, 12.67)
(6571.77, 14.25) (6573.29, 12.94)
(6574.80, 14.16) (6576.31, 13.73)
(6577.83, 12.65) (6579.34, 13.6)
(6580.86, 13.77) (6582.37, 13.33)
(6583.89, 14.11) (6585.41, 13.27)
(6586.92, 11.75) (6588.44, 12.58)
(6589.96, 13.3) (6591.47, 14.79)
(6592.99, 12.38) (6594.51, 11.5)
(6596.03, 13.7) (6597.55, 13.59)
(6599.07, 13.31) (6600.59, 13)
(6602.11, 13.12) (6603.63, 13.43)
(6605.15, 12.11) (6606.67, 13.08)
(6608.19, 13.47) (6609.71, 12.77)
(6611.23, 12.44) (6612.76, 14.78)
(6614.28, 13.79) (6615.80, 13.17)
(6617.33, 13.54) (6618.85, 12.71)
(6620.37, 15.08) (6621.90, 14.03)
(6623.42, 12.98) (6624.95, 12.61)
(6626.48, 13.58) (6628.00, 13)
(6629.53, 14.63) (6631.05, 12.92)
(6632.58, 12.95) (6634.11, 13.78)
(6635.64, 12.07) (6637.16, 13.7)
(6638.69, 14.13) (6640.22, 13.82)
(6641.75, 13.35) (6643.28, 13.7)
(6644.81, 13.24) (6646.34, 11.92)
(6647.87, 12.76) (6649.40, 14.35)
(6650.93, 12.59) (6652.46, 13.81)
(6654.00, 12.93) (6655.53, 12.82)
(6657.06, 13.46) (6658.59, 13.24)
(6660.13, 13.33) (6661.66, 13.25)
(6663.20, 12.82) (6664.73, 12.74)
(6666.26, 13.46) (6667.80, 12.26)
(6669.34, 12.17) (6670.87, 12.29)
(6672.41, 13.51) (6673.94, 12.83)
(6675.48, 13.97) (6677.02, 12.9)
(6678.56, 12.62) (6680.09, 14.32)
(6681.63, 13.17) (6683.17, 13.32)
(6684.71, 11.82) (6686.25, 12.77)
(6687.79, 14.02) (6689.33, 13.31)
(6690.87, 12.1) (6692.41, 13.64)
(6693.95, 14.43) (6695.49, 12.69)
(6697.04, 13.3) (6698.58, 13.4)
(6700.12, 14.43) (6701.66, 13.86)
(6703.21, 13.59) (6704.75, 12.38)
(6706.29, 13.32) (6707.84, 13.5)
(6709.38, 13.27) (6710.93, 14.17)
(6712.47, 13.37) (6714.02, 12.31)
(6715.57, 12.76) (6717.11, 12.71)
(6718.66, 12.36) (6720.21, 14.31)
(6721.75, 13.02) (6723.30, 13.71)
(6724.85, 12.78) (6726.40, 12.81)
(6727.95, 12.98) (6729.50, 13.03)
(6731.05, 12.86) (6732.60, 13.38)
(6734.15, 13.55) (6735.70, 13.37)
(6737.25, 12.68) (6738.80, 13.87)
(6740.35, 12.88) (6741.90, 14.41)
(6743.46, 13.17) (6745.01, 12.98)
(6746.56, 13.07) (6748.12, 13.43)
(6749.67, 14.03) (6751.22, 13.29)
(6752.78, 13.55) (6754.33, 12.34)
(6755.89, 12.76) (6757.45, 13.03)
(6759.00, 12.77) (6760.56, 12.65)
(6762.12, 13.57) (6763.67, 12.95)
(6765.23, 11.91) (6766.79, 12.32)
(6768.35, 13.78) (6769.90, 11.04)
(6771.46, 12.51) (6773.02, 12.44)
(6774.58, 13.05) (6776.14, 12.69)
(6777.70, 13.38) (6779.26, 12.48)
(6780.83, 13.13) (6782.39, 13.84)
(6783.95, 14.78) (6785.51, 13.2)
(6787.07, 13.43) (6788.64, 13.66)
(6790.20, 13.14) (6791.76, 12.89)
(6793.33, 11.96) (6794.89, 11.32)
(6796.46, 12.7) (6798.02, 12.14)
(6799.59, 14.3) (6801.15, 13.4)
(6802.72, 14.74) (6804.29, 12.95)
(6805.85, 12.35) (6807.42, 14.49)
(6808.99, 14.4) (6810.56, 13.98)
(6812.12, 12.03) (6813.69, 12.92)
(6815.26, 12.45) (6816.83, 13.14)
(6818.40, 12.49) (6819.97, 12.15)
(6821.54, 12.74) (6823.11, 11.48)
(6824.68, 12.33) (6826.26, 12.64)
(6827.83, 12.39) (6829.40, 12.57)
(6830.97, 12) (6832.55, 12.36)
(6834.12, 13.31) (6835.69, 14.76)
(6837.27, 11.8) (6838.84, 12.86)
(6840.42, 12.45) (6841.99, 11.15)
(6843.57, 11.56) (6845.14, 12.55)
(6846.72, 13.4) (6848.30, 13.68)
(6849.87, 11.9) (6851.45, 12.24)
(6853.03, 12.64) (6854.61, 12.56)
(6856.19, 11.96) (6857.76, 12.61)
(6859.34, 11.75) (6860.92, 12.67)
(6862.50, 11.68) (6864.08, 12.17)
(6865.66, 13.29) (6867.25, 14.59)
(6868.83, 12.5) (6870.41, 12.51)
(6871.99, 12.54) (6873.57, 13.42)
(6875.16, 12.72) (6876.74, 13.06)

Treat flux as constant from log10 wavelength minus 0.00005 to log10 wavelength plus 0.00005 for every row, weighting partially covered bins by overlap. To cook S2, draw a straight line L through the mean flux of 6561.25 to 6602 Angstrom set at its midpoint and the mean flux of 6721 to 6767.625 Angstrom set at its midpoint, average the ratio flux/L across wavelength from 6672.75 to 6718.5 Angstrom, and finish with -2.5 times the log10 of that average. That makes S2 -0.02 mag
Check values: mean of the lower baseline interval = 12.9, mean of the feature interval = 13.2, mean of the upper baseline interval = 13.1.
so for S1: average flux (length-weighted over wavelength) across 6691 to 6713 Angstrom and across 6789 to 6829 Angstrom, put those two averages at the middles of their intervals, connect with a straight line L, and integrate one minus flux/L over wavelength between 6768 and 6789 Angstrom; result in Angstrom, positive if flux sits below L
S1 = -0.1 Angstrom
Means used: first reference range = 13.5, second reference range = 12.9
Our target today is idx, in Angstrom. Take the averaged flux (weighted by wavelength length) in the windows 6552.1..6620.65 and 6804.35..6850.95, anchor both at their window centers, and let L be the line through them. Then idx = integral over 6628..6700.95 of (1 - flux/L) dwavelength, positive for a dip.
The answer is -1.6 Angstrom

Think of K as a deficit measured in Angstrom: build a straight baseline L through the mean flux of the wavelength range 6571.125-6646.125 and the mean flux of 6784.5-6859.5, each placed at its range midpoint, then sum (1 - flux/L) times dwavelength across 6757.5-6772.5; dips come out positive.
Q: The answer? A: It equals 0.3 Angstrom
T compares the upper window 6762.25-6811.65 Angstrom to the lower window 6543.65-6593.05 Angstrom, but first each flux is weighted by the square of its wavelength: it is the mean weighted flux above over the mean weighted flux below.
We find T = 1.08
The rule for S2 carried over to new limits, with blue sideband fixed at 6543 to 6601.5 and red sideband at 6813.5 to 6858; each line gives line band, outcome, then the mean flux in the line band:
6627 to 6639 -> -0.04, 13.4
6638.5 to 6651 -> -0.04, 13.3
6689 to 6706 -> -0.05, 13.4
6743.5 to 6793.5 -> -0.03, 13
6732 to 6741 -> -0.05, 13.3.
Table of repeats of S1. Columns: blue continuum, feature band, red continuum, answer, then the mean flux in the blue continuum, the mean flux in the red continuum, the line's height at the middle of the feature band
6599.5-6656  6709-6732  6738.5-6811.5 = 0.17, 13.3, 13.1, 13.2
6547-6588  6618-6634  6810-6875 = -0.76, 12.9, 12.6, 12.9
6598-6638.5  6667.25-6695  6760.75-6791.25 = 0.24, 13.3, 13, 13.2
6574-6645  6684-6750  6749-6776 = -1.42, 13.3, 12.8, 13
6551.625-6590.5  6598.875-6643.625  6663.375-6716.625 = -1.29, 12.9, 13.2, 13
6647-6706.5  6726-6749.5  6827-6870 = -0.54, 13.2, 12.6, 13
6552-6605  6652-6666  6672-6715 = 0.04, 12.9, 13.3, 13.2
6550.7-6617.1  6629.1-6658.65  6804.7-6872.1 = -0.84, 13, 12.7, 12.9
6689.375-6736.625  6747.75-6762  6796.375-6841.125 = 0.01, 13.2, 12.9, 13.1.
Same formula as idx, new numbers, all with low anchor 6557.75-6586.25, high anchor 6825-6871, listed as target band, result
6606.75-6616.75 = -0.4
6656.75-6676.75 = -0.3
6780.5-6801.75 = -0.8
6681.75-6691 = -0.1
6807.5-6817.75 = -0.5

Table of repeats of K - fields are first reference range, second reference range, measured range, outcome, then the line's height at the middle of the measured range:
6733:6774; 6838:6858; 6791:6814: -0.7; 12.7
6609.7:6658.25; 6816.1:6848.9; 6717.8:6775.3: -0.6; 12.9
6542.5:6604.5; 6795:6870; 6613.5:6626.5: -0.6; 12.9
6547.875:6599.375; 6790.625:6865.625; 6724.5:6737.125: -0.3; 12.8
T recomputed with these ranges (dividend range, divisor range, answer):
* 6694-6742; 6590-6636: 1.03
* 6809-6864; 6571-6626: 1.01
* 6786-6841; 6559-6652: 1.04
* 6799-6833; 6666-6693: 1.03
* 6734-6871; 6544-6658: 1.04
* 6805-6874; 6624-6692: 1.02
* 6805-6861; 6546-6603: 1.05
